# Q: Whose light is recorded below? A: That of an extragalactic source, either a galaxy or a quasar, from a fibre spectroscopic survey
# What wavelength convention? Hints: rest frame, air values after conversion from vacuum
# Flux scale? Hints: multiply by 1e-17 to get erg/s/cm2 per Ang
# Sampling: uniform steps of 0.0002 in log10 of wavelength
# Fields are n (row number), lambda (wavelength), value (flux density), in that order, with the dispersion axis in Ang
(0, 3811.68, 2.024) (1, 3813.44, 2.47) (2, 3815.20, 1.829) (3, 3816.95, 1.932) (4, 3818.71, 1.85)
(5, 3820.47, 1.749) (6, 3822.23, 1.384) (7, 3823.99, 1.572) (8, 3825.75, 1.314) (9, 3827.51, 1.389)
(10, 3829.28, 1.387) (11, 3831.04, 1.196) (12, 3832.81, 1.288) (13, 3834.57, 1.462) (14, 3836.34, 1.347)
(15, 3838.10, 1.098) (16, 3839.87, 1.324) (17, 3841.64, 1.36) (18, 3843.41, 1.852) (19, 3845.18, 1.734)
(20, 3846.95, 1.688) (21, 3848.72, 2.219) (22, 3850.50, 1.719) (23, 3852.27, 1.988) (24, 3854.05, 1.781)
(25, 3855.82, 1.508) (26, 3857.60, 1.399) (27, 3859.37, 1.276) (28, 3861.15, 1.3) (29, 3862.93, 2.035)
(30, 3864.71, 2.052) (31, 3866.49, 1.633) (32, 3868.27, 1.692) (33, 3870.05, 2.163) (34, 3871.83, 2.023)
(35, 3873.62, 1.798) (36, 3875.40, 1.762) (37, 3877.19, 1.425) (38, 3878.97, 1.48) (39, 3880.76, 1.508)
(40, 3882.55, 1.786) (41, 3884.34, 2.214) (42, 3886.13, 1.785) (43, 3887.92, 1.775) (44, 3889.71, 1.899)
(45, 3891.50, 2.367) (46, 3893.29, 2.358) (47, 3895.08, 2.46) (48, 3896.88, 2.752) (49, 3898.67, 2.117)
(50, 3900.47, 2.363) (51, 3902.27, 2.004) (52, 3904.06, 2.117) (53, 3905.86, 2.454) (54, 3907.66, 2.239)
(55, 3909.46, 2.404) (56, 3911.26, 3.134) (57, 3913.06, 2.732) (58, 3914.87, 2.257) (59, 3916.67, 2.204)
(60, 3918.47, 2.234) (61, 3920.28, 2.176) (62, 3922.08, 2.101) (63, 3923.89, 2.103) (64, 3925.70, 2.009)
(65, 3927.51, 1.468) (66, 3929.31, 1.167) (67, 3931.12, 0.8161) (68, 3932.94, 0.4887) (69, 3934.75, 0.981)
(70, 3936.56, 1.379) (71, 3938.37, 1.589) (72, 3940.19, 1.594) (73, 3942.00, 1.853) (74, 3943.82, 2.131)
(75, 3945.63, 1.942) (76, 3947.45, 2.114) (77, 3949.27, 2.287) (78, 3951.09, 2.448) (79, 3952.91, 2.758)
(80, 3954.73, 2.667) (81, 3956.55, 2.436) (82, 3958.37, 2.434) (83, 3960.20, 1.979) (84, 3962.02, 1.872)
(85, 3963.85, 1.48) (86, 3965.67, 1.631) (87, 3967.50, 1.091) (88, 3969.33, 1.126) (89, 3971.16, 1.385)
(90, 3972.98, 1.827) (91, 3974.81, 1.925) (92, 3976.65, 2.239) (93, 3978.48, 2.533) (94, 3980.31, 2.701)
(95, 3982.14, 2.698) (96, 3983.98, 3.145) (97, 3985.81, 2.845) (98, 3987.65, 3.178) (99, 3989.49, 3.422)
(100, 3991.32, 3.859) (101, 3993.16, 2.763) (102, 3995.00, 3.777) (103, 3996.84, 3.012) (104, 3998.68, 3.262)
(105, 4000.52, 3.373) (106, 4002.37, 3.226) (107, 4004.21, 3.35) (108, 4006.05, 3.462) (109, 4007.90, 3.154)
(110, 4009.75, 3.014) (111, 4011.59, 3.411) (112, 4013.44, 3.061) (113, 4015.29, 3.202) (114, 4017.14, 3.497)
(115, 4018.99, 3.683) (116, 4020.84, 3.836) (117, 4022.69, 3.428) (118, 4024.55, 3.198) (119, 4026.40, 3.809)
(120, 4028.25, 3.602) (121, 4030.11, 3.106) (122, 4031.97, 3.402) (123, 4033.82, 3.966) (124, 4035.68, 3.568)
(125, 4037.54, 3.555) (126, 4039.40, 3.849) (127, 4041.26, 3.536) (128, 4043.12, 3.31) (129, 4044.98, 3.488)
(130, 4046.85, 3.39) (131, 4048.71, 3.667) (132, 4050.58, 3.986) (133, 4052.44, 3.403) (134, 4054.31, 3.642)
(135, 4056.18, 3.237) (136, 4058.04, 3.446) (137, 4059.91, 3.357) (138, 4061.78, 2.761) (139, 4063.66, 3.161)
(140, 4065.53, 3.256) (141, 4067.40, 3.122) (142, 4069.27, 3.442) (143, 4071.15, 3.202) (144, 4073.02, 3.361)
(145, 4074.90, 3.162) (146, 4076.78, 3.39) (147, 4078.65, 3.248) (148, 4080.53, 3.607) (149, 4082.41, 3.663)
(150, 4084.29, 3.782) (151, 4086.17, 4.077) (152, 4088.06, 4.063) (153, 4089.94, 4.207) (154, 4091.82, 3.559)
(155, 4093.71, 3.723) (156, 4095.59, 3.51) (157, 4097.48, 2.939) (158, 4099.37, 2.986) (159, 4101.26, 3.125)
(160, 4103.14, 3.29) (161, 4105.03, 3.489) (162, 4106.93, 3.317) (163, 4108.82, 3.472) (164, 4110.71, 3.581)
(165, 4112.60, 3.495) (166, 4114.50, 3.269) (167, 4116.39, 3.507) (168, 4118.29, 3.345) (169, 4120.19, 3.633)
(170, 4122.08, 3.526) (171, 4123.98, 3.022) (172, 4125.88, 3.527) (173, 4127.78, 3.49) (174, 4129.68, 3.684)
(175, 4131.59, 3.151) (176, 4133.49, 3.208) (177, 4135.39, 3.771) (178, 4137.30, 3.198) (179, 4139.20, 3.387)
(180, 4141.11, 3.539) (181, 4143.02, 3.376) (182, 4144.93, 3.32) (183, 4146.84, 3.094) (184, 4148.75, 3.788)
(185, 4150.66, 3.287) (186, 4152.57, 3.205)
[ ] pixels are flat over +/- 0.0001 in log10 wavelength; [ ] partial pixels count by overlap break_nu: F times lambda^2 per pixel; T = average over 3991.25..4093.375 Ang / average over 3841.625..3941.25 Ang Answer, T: 1.98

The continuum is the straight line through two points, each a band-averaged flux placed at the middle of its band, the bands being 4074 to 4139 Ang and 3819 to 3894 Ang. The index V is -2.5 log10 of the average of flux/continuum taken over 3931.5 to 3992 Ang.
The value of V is 0.16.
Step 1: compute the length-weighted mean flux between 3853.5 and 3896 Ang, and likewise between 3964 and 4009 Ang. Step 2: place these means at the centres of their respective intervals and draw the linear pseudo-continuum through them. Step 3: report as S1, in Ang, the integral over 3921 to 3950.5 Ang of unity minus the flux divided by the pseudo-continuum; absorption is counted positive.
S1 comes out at 8.4 Ang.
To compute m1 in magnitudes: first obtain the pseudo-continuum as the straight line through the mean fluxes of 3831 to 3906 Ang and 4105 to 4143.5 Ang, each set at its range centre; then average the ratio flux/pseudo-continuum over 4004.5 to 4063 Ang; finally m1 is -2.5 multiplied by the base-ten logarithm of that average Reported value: -0.21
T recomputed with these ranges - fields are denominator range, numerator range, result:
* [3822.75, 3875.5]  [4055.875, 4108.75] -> 2.38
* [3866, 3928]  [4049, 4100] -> 1.81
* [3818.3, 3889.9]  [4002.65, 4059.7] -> 2.32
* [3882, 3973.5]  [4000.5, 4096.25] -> 1.87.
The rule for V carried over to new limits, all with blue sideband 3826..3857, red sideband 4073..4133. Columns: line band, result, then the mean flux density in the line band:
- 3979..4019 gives -0.187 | 3.21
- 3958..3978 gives 0.393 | 1.72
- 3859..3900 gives -0.047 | 1.91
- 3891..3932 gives -0.066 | 2.17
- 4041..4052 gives -0.165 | 3.56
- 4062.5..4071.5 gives -0.005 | 3.23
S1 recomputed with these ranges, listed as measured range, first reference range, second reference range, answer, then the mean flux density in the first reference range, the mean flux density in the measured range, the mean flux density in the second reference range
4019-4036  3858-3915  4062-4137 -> -3.4 Ang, 2.04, 3.55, 3.44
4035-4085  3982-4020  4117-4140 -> -1.4 Ang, 3.27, 3.43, 3.41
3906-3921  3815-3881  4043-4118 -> -2.1 Ang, 1.62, 2.43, 3.44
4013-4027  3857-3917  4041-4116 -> -2.1 Ang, 2.03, 3.47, 3.44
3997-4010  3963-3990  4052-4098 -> -3.7 Ang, 2.2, 3.26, 3.46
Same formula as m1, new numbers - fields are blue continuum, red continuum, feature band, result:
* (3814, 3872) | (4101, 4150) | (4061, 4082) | -0.065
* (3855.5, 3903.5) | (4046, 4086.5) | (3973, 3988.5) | 0.048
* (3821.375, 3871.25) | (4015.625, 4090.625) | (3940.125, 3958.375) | 0.127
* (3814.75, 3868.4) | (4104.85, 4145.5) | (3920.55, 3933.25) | 0.359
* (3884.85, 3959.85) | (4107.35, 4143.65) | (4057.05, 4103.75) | -0.097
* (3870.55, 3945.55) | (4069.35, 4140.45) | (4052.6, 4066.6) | -0.056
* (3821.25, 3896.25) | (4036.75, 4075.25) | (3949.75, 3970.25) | 0.266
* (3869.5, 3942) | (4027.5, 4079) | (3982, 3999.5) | -0.155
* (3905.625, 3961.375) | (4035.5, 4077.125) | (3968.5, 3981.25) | 0.254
